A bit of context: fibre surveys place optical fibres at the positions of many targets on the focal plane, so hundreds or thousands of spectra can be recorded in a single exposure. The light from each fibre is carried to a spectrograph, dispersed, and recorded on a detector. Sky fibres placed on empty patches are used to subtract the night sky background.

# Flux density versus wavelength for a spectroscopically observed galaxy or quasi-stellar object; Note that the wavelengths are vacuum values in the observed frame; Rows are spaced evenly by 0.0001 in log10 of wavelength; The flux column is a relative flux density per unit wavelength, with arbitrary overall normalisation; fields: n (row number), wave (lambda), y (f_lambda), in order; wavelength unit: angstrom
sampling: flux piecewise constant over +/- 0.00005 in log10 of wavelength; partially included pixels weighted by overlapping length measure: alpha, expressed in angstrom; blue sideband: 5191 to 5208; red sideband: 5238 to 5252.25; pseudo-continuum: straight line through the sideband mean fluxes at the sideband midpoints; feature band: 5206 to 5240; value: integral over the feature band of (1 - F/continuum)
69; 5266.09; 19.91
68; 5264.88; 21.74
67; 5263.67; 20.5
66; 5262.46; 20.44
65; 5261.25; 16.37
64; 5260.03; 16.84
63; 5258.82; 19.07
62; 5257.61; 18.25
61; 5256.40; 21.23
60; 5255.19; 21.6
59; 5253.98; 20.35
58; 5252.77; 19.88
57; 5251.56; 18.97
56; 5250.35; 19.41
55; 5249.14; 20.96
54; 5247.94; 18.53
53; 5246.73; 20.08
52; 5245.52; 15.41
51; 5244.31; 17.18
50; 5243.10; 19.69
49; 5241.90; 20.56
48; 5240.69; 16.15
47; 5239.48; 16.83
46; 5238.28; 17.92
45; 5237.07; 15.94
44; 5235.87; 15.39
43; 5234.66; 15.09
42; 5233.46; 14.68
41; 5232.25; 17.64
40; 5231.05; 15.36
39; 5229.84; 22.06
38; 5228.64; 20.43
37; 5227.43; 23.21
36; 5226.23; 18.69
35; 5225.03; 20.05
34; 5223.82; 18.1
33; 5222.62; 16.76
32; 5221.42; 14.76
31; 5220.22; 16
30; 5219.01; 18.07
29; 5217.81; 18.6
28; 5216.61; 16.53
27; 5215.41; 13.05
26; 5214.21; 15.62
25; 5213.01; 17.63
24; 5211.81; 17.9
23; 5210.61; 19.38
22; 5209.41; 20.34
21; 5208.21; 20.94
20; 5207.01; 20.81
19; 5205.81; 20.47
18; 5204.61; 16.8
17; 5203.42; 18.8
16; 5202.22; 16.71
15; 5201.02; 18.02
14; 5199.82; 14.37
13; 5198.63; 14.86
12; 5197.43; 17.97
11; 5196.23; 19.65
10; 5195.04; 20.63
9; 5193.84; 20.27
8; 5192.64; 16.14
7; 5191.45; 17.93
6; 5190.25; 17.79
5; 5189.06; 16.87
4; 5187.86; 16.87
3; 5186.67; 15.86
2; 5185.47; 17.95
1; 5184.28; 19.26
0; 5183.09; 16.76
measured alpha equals 1.0 angstrom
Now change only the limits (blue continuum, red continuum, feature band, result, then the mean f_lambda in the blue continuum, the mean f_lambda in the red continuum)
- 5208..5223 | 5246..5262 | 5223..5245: 0.2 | 17.3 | 19.3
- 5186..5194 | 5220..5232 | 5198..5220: 0.3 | 17.2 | 18.6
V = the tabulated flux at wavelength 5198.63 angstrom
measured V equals 14.86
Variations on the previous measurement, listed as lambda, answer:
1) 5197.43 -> 17.97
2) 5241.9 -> 20.56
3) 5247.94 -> 18.53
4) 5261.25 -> 16.37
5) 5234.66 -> 15.09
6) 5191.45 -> 17.93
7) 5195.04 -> 20.63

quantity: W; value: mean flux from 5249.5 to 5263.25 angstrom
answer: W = 19.3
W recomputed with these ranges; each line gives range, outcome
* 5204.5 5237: 17.9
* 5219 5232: 18.5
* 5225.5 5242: 17.8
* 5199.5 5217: 17.9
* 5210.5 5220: 16.9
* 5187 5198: 18.2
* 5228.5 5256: 18.3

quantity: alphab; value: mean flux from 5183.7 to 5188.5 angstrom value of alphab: 17.5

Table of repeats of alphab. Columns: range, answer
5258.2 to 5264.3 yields 18.7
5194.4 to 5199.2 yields 18.3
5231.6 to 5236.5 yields 15.7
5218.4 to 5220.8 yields 17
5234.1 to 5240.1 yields 16.2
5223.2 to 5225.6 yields 19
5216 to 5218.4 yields 17.6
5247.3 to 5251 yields 19.7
